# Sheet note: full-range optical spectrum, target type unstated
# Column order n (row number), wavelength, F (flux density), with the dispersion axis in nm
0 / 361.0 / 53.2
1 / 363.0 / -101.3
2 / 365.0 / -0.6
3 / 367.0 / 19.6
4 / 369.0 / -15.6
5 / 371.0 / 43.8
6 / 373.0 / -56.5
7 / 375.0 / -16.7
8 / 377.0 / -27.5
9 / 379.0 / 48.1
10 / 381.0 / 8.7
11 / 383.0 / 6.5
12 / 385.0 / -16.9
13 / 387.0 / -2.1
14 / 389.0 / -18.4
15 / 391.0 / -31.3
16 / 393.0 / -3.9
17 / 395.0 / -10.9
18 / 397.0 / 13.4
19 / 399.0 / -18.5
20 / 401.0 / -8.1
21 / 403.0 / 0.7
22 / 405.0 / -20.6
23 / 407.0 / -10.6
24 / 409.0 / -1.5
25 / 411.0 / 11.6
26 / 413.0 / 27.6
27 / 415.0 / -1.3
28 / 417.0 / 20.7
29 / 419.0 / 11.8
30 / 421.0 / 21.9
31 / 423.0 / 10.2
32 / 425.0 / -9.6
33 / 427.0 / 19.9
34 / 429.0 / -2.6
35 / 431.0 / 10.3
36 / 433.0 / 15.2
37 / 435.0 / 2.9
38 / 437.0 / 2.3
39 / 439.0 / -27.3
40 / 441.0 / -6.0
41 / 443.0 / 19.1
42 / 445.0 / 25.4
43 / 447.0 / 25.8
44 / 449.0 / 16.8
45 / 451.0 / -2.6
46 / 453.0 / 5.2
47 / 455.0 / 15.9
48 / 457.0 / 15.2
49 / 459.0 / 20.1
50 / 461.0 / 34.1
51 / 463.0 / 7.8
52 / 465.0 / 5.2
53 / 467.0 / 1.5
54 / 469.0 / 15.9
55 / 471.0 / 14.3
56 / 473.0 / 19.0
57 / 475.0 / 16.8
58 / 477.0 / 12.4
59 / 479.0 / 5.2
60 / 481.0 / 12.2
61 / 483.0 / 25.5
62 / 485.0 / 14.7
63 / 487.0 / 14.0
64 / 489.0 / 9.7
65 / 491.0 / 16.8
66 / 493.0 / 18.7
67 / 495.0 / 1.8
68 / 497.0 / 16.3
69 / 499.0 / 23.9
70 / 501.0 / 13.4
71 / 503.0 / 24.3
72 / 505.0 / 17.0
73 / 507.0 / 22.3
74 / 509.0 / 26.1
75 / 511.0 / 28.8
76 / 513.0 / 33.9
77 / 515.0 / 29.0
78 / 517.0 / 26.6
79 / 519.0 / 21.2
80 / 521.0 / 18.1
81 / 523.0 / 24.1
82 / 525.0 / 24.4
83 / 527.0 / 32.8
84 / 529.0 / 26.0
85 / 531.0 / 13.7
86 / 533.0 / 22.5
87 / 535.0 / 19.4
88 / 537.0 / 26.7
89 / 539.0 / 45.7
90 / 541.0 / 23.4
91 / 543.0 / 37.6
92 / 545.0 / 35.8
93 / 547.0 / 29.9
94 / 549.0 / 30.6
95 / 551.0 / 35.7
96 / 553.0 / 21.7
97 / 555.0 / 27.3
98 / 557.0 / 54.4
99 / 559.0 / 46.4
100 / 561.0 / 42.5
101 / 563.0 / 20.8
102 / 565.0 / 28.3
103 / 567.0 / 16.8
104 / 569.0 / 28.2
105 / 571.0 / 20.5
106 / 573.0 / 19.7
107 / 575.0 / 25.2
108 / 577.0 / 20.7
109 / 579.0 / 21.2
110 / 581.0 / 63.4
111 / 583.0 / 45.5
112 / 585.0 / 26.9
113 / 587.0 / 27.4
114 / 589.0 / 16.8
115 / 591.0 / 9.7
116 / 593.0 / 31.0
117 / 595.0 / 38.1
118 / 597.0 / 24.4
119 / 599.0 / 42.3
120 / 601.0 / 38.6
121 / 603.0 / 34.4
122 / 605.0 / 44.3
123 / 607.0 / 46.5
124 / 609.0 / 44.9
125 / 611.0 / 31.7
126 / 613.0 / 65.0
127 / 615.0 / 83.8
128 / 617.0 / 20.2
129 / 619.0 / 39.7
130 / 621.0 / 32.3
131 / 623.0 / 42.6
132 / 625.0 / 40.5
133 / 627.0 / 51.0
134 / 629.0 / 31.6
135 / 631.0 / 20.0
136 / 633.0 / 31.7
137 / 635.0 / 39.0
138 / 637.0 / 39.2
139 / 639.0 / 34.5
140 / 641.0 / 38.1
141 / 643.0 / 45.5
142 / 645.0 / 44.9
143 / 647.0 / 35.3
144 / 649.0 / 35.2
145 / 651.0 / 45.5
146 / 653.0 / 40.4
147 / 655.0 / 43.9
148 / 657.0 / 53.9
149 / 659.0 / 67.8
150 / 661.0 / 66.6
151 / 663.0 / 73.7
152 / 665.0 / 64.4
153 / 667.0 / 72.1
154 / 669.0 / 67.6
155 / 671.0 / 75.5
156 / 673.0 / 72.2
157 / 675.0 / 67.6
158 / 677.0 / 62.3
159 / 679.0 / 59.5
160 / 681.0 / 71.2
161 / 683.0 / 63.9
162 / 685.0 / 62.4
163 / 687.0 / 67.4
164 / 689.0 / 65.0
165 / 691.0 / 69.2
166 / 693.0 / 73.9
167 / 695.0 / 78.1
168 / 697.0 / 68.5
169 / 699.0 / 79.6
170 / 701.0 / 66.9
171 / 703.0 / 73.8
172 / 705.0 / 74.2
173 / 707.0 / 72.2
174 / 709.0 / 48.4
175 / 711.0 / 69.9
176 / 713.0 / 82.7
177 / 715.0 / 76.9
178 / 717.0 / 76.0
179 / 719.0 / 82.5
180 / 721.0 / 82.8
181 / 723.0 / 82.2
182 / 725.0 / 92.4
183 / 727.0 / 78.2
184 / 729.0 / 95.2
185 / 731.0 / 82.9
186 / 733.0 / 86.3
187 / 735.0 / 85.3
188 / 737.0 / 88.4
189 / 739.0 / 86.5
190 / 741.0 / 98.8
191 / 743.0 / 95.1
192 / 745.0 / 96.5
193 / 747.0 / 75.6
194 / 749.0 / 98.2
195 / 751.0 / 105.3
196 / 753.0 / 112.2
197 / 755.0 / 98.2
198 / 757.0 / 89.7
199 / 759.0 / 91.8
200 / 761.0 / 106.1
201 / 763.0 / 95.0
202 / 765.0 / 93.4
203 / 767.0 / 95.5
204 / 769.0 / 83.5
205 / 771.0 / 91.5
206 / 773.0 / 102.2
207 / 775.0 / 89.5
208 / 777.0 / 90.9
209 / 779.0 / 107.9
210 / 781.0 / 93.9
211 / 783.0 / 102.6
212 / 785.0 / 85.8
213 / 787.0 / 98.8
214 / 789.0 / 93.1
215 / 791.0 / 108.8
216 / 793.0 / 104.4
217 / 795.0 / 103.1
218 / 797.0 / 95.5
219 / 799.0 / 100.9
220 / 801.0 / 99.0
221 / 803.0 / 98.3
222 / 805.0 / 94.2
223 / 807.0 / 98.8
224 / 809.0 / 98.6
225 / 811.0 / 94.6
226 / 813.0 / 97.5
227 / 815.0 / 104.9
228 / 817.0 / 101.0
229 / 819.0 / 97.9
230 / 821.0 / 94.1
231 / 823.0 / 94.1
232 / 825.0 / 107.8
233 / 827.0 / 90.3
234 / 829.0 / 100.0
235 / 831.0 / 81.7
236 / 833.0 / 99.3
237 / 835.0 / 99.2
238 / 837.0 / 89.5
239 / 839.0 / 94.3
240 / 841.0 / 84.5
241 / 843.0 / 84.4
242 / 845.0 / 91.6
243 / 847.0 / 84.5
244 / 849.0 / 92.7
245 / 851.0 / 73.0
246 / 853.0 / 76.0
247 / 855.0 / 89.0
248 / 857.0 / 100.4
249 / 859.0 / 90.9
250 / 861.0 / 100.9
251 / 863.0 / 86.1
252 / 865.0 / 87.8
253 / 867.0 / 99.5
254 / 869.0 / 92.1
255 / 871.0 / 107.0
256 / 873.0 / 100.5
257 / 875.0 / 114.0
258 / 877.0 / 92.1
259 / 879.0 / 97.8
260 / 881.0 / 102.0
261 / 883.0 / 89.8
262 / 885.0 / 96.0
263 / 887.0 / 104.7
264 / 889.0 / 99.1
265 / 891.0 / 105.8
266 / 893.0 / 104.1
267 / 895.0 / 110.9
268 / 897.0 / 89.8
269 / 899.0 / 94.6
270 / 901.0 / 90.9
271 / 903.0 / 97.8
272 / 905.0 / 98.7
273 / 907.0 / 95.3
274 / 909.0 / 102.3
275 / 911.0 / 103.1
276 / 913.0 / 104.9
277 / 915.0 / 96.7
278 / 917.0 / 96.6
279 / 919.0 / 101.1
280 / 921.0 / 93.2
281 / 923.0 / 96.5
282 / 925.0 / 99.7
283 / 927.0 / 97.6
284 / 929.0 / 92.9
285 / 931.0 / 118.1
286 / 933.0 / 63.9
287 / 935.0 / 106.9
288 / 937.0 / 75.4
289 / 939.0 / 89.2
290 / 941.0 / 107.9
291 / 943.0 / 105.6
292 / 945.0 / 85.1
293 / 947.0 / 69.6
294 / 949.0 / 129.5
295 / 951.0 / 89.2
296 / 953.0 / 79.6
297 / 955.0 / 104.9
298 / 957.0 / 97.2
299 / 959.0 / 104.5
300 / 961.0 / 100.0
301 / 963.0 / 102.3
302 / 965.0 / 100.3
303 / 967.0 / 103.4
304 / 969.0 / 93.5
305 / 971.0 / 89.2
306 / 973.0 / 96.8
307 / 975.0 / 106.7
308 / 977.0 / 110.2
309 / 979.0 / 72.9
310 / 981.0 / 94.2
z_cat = 0.65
